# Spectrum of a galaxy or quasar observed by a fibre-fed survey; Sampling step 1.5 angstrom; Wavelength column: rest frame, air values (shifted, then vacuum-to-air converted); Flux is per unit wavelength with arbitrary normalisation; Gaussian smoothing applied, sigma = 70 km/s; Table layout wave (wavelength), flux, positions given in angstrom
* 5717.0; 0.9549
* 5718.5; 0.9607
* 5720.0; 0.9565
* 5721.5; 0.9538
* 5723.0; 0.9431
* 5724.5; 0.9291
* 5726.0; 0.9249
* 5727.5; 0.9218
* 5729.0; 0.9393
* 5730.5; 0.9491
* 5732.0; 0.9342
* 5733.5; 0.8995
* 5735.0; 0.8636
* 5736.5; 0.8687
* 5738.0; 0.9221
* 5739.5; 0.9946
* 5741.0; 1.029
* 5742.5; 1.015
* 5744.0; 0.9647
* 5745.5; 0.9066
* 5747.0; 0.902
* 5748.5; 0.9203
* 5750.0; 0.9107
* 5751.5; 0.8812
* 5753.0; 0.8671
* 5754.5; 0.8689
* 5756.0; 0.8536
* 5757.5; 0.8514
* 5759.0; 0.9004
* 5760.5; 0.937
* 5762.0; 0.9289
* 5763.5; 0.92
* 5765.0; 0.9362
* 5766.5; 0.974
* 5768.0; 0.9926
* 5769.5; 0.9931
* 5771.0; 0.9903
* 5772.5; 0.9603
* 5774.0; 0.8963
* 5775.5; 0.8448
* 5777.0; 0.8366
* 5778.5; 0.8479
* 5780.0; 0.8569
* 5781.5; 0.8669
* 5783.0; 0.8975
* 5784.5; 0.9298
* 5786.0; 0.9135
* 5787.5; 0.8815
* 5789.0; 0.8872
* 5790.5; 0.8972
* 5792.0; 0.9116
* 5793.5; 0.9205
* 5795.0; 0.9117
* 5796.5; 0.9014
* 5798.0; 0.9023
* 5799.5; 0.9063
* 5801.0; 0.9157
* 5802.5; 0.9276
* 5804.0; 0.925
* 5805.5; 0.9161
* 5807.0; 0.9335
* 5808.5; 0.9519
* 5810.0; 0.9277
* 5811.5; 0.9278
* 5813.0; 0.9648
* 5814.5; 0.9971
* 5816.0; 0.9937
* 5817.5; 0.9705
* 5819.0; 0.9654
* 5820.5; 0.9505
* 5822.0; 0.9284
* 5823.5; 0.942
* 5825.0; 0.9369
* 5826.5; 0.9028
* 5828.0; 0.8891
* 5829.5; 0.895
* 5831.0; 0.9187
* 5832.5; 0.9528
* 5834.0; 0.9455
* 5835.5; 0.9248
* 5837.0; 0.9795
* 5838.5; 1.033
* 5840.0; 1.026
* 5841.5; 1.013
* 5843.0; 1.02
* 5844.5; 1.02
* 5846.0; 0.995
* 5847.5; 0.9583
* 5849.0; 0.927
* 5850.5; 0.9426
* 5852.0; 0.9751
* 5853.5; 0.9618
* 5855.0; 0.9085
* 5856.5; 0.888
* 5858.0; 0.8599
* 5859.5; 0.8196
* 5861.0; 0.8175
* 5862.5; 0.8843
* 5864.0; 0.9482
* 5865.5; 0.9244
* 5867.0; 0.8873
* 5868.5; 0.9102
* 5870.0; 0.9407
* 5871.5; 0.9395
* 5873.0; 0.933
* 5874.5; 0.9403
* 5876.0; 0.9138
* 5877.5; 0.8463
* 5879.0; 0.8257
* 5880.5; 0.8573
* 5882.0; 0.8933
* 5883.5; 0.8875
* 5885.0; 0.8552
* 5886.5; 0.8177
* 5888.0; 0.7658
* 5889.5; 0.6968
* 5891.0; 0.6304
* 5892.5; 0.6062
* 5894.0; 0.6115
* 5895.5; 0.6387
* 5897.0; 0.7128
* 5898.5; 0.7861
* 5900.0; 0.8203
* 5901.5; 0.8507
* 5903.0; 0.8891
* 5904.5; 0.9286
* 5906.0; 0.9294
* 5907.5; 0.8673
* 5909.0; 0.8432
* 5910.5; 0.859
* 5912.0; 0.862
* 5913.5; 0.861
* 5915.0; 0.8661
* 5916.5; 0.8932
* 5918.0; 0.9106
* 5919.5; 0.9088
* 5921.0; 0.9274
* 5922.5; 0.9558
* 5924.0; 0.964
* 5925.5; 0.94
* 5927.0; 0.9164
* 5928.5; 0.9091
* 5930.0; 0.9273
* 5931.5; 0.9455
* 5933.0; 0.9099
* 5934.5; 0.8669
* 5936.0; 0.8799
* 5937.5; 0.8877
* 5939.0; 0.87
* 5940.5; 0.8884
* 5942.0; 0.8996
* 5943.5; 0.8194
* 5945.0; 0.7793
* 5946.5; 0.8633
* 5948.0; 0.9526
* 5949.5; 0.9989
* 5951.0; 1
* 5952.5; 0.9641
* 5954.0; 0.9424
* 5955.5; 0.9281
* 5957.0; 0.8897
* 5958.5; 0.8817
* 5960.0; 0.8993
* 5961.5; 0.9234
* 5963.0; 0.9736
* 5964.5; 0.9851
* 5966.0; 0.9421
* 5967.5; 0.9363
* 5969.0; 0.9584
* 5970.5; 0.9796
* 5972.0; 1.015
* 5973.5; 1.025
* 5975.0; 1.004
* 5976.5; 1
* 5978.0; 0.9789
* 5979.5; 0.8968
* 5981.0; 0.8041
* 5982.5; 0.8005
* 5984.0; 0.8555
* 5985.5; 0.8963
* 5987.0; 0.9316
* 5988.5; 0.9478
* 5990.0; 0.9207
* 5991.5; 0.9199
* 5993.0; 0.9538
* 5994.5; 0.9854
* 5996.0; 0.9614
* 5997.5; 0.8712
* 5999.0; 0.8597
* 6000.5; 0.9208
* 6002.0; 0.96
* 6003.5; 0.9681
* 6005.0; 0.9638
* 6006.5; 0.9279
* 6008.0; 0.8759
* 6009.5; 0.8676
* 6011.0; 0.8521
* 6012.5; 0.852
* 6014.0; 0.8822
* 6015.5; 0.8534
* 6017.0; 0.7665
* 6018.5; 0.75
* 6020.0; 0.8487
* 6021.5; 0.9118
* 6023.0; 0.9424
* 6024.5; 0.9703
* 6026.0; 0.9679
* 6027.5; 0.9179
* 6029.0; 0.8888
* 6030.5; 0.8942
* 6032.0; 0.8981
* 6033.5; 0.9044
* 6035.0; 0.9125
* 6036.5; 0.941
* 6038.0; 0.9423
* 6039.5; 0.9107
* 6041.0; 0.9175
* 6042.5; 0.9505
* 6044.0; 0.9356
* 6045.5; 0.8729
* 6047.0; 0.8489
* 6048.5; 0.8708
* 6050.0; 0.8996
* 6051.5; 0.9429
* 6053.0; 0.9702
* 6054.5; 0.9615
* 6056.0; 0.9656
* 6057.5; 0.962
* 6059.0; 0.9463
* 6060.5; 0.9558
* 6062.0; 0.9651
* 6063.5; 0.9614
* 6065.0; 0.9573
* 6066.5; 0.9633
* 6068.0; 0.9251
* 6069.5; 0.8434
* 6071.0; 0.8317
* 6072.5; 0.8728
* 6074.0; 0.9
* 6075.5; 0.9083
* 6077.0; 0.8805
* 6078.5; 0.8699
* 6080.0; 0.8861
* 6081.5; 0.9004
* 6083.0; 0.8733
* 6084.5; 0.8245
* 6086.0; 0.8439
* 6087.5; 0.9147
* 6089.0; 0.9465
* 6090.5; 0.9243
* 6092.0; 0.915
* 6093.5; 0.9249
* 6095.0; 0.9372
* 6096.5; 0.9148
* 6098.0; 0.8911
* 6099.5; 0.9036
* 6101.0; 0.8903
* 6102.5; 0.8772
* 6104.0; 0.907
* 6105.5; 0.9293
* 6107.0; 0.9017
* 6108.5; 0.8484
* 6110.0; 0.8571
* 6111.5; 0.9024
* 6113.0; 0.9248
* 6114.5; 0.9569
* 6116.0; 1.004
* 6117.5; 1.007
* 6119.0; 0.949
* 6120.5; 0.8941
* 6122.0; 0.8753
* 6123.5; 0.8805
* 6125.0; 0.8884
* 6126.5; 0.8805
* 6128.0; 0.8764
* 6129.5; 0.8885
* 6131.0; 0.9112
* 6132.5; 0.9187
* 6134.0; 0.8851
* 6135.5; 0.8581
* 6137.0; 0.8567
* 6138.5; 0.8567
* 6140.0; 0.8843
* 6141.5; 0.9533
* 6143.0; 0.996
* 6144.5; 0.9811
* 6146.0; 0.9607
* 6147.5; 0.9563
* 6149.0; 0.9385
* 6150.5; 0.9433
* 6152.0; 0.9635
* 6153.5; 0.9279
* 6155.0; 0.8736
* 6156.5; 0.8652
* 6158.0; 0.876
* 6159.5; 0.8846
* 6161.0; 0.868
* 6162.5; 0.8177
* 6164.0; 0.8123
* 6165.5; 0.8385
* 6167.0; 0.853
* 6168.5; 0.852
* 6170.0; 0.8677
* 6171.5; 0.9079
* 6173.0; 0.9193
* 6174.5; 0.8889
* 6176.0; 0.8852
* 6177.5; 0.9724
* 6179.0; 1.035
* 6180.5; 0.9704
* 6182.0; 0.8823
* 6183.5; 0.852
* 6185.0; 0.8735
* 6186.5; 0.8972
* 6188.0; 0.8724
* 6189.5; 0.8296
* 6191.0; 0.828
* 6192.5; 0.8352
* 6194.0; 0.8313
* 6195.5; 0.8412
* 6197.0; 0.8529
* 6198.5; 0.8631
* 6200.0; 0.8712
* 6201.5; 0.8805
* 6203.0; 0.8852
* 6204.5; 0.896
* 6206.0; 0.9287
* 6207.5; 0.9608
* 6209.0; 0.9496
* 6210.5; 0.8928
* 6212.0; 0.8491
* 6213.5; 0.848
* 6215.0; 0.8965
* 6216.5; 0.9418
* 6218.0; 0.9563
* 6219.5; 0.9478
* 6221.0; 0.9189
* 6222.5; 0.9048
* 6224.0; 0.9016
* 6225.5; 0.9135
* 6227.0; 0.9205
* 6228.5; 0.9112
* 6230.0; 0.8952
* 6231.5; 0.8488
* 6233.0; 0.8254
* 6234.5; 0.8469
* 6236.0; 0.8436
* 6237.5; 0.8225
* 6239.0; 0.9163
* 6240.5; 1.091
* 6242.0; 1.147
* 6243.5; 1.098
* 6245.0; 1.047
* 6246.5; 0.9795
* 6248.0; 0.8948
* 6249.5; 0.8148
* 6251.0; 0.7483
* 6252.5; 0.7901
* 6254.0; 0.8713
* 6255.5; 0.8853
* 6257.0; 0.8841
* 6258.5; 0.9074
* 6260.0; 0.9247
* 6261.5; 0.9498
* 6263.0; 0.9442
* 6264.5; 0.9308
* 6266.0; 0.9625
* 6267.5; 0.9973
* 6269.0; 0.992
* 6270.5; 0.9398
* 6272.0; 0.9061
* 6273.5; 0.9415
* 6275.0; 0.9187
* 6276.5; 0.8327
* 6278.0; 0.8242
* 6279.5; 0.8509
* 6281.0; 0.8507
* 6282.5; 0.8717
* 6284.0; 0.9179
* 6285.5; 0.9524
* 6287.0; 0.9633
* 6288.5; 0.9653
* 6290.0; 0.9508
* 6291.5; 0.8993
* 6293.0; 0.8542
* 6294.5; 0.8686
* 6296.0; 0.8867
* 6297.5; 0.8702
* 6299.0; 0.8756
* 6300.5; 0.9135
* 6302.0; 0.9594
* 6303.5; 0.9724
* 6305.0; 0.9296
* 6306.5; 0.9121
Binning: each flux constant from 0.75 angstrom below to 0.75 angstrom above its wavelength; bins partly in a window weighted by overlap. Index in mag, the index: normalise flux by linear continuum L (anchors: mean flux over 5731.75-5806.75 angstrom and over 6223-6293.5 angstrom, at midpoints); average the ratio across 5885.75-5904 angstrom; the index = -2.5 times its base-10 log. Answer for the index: 0.23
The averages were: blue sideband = 0.914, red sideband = 0.914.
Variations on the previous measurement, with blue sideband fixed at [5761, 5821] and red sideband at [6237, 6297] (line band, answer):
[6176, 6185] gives -0.01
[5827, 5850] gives -0.05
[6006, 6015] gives 0.06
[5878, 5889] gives 0.10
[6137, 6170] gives 0.03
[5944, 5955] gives 0.00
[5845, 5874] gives 0.01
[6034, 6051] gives 0.01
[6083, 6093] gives 0.03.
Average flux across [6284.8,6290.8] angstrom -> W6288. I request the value 0.958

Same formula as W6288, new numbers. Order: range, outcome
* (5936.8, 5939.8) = 0.879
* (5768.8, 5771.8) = 0.991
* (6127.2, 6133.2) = 0.898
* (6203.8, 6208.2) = 0.929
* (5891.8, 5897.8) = 0.644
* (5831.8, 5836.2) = 0.941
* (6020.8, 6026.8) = 0.948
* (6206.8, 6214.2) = 0.9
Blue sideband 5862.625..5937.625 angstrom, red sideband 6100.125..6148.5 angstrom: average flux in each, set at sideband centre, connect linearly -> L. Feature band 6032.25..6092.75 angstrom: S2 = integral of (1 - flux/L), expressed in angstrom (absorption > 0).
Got -1.0 angstrom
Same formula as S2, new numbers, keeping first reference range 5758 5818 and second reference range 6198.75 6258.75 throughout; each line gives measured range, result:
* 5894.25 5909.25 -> 1.62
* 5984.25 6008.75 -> -0.33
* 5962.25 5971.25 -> -0.45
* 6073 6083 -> 0.26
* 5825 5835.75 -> 0.01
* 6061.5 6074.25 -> 0.00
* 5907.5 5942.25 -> 0.70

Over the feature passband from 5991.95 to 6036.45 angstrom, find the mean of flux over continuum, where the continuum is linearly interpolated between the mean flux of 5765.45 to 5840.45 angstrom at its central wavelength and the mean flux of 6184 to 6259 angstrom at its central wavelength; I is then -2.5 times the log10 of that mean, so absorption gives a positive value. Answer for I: 0.01 mag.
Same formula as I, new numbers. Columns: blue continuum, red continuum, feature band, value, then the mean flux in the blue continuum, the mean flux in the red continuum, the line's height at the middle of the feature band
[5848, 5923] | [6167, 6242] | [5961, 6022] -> -0.05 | 0.859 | 0.896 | 0.871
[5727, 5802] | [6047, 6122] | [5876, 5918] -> 0.12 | 0.914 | 0.913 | 0.914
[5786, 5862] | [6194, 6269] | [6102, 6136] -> 0.01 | 0.935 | 0.91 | 0.917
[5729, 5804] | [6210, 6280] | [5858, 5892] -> 0.07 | 0.914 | 0.913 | 0.914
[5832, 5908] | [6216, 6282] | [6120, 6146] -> 0.00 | 0.88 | 0.914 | 0.904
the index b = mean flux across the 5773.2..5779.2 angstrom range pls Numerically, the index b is 0.857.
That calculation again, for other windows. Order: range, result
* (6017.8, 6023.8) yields 0.865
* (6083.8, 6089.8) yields 0.883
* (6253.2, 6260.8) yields 0.894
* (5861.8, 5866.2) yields 0.919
